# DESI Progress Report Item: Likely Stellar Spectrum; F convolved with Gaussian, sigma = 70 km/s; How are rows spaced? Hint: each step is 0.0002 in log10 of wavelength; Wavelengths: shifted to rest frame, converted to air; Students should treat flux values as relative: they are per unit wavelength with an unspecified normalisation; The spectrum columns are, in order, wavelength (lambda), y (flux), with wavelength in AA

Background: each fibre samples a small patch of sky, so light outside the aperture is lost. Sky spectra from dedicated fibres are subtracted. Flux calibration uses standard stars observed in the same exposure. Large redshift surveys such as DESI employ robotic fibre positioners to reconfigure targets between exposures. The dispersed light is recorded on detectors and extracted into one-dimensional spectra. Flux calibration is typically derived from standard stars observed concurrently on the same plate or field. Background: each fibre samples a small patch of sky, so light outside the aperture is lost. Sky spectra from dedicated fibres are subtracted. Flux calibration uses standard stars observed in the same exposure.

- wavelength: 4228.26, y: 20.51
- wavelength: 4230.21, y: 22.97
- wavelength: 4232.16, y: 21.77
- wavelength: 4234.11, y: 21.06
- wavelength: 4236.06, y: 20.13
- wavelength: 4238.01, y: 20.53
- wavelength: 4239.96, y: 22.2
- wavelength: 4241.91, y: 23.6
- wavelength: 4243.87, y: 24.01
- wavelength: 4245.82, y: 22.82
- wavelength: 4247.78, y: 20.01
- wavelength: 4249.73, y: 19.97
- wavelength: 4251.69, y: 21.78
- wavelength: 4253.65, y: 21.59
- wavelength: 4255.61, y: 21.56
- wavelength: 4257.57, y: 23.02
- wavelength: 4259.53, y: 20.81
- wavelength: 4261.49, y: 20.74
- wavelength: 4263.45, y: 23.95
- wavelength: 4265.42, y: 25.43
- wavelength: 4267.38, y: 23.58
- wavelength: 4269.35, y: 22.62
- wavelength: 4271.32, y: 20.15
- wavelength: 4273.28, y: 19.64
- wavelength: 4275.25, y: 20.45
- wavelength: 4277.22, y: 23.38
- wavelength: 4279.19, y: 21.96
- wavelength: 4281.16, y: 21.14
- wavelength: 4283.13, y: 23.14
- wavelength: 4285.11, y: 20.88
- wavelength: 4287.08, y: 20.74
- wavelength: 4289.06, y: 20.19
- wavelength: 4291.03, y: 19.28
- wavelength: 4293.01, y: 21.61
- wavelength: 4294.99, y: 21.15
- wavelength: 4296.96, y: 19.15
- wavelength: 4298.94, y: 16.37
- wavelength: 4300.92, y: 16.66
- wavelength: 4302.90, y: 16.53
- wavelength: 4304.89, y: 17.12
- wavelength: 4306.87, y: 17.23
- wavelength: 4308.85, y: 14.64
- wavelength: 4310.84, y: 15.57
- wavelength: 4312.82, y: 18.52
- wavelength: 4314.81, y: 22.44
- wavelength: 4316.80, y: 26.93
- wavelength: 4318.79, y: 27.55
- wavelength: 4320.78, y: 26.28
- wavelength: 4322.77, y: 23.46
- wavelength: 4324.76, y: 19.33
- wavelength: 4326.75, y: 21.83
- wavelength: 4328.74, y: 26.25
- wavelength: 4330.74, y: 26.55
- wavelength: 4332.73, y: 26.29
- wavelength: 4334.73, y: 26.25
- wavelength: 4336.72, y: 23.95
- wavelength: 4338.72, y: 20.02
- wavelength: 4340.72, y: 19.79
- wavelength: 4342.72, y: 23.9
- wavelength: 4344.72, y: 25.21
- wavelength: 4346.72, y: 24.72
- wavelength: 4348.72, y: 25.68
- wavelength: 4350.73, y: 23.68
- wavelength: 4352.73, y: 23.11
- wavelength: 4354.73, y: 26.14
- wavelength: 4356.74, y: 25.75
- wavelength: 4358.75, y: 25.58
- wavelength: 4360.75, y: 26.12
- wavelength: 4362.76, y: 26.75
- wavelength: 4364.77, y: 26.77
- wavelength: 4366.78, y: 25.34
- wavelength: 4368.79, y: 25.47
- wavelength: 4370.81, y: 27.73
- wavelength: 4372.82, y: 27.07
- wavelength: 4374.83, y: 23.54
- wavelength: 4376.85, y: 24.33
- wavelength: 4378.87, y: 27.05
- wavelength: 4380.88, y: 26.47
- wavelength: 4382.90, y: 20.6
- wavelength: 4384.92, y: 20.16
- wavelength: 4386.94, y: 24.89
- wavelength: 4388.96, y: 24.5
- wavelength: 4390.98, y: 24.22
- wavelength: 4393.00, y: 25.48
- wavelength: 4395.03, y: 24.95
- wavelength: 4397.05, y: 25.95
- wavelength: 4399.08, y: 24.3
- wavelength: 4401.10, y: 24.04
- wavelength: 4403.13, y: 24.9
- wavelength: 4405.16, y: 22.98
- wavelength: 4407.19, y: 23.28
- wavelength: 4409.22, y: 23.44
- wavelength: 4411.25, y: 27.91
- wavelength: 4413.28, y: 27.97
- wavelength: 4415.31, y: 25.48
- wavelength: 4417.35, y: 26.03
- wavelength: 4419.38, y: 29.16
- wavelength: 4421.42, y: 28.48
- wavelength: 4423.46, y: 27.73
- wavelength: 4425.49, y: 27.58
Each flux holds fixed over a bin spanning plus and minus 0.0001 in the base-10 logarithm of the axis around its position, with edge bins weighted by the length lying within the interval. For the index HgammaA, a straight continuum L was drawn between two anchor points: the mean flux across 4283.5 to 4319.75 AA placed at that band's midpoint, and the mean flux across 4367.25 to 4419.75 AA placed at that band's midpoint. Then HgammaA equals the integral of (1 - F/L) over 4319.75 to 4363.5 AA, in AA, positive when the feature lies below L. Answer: -4.8 AA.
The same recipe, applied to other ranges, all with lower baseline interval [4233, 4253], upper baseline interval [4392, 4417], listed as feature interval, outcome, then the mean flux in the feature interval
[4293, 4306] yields 2.68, 18.1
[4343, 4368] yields -1.39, 25.4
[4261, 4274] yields -0.16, 22.4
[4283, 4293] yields 0.82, 20.7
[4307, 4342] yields 1.21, 22.6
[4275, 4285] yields 0.17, 22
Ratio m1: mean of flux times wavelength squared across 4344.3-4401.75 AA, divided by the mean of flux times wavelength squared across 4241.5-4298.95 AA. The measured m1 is 1.22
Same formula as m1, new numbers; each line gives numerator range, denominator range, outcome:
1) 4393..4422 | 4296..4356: 1.20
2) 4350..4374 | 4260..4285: 1.22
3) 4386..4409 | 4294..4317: 1.40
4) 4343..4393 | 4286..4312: 1.42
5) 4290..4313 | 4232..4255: 0.85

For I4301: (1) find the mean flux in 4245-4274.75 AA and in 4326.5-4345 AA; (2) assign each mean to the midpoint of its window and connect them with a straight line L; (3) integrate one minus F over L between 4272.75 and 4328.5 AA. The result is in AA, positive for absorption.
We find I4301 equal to 6.0 AA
